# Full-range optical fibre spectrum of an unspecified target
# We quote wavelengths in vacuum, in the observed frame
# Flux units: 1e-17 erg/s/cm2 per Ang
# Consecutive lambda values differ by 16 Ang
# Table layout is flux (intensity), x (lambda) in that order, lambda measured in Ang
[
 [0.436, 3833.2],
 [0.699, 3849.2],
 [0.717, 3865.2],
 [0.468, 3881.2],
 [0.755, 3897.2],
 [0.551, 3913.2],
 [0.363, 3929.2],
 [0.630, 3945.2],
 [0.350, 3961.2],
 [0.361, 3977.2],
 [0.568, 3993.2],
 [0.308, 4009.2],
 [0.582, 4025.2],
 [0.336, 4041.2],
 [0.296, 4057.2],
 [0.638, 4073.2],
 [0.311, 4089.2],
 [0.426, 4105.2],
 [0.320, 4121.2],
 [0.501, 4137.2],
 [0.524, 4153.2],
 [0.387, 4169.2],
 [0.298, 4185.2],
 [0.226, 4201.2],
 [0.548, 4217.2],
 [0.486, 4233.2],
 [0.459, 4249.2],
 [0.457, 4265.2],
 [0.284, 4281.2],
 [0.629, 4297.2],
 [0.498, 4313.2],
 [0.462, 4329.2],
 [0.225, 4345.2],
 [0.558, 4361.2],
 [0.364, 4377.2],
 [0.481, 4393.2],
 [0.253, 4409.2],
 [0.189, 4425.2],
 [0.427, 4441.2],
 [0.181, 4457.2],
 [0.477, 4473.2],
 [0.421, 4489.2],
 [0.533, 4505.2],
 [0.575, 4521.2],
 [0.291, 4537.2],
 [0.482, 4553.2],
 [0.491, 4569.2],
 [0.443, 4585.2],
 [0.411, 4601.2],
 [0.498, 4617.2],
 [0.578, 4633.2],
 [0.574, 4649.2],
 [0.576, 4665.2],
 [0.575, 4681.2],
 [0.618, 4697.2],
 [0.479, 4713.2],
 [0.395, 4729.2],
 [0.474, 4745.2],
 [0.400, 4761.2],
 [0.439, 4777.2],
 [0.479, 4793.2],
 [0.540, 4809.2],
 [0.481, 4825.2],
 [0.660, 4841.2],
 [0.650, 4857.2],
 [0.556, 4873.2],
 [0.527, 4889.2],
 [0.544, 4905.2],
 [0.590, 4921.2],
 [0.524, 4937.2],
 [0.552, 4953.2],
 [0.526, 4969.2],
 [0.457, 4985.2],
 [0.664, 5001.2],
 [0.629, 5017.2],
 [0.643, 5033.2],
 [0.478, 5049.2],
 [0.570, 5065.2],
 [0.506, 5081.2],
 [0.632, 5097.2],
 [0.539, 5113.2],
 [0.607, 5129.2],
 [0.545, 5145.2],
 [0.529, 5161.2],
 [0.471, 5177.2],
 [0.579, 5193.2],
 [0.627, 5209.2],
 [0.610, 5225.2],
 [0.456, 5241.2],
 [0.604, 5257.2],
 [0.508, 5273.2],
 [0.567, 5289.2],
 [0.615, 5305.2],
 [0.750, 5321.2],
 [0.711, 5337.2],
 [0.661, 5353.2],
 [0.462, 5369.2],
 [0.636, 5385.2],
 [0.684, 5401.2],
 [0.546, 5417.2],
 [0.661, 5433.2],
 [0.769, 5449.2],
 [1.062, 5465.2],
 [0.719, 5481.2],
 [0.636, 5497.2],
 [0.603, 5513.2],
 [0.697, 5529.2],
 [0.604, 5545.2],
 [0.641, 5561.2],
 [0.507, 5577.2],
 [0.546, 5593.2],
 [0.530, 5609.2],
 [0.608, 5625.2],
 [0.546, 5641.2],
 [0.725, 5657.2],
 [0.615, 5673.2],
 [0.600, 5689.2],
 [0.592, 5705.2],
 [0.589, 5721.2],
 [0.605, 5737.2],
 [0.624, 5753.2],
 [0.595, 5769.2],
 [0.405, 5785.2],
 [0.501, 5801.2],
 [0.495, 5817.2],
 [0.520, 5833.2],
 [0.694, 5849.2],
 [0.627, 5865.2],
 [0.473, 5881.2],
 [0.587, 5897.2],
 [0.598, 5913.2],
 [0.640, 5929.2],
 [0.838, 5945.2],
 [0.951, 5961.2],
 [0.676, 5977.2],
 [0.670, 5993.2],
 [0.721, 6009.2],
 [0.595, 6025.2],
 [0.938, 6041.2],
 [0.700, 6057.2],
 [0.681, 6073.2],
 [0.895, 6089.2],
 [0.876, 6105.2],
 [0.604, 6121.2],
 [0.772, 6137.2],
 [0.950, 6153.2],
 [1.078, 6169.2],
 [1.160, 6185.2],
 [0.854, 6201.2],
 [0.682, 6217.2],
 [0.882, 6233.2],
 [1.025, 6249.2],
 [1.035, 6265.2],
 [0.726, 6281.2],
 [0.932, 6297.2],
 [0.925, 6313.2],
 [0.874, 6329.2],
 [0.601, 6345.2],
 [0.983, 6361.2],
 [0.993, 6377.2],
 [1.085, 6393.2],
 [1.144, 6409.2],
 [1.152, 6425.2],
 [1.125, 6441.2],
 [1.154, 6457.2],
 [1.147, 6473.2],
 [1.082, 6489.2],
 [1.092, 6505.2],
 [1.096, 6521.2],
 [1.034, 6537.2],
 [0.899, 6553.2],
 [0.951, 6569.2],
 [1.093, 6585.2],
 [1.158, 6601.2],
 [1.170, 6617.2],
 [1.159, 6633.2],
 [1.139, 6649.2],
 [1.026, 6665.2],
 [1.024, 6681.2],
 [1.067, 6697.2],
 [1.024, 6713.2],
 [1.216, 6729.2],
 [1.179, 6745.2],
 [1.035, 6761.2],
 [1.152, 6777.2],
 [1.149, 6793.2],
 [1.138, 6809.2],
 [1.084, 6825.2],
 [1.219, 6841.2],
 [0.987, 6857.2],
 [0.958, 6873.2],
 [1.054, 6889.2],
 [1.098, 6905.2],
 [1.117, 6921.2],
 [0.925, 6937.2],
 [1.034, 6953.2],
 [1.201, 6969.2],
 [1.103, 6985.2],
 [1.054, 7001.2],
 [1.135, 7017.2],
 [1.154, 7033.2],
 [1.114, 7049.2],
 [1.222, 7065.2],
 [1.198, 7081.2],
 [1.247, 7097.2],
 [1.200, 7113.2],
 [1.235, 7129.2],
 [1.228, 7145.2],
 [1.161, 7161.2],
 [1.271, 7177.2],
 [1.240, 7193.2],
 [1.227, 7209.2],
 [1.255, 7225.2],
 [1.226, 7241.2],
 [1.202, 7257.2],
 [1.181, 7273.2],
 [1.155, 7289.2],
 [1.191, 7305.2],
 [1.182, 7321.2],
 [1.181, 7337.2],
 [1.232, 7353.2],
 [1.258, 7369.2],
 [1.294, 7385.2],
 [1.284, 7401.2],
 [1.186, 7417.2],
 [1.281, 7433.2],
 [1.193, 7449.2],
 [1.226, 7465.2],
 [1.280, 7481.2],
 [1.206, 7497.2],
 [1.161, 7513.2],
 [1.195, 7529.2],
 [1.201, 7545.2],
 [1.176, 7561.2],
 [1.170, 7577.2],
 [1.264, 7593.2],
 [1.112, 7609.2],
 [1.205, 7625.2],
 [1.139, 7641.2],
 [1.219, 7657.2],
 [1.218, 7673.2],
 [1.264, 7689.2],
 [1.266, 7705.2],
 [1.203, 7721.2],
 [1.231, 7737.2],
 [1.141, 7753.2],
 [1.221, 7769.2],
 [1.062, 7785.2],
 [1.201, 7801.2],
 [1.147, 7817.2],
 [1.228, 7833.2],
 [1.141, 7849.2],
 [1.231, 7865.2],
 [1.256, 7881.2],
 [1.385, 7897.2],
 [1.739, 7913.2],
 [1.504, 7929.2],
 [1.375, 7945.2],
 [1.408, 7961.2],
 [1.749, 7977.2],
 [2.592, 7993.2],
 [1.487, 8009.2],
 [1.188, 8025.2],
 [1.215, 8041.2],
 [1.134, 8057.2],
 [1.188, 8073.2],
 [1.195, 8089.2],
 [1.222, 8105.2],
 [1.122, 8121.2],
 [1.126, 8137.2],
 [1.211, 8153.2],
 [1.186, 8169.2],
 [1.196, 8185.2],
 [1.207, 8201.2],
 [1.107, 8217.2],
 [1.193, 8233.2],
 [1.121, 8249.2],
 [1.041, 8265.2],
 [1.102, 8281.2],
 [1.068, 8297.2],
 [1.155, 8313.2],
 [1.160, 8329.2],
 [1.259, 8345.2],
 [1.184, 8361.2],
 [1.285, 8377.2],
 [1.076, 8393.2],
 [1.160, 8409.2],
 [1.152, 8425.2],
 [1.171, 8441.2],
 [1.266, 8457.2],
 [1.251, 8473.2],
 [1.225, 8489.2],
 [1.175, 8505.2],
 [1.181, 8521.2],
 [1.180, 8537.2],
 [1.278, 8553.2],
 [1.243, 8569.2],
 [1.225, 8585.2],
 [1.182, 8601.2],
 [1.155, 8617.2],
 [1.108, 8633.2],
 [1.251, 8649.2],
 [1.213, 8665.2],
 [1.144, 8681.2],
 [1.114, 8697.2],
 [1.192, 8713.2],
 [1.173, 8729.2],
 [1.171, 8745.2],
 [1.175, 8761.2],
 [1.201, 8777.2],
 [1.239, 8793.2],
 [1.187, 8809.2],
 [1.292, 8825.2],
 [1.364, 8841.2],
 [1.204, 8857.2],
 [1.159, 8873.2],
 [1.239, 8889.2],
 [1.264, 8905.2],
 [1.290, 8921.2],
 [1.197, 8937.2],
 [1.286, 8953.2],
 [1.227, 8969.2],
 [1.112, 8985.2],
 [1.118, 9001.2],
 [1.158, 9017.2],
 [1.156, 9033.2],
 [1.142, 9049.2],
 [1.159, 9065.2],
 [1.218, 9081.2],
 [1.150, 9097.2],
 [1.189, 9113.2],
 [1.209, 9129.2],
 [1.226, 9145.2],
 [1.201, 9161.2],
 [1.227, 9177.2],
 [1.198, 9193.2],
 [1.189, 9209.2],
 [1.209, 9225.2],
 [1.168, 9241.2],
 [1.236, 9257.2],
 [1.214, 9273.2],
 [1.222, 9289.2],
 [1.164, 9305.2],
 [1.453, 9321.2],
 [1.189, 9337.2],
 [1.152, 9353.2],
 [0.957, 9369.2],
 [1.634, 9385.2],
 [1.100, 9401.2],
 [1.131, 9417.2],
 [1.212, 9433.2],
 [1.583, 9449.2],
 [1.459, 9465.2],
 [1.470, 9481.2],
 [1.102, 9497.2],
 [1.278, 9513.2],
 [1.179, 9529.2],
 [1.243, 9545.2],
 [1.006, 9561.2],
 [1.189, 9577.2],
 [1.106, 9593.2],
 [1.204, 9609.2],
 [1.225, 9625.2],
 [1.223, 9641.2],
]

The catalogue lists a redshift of 0.597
